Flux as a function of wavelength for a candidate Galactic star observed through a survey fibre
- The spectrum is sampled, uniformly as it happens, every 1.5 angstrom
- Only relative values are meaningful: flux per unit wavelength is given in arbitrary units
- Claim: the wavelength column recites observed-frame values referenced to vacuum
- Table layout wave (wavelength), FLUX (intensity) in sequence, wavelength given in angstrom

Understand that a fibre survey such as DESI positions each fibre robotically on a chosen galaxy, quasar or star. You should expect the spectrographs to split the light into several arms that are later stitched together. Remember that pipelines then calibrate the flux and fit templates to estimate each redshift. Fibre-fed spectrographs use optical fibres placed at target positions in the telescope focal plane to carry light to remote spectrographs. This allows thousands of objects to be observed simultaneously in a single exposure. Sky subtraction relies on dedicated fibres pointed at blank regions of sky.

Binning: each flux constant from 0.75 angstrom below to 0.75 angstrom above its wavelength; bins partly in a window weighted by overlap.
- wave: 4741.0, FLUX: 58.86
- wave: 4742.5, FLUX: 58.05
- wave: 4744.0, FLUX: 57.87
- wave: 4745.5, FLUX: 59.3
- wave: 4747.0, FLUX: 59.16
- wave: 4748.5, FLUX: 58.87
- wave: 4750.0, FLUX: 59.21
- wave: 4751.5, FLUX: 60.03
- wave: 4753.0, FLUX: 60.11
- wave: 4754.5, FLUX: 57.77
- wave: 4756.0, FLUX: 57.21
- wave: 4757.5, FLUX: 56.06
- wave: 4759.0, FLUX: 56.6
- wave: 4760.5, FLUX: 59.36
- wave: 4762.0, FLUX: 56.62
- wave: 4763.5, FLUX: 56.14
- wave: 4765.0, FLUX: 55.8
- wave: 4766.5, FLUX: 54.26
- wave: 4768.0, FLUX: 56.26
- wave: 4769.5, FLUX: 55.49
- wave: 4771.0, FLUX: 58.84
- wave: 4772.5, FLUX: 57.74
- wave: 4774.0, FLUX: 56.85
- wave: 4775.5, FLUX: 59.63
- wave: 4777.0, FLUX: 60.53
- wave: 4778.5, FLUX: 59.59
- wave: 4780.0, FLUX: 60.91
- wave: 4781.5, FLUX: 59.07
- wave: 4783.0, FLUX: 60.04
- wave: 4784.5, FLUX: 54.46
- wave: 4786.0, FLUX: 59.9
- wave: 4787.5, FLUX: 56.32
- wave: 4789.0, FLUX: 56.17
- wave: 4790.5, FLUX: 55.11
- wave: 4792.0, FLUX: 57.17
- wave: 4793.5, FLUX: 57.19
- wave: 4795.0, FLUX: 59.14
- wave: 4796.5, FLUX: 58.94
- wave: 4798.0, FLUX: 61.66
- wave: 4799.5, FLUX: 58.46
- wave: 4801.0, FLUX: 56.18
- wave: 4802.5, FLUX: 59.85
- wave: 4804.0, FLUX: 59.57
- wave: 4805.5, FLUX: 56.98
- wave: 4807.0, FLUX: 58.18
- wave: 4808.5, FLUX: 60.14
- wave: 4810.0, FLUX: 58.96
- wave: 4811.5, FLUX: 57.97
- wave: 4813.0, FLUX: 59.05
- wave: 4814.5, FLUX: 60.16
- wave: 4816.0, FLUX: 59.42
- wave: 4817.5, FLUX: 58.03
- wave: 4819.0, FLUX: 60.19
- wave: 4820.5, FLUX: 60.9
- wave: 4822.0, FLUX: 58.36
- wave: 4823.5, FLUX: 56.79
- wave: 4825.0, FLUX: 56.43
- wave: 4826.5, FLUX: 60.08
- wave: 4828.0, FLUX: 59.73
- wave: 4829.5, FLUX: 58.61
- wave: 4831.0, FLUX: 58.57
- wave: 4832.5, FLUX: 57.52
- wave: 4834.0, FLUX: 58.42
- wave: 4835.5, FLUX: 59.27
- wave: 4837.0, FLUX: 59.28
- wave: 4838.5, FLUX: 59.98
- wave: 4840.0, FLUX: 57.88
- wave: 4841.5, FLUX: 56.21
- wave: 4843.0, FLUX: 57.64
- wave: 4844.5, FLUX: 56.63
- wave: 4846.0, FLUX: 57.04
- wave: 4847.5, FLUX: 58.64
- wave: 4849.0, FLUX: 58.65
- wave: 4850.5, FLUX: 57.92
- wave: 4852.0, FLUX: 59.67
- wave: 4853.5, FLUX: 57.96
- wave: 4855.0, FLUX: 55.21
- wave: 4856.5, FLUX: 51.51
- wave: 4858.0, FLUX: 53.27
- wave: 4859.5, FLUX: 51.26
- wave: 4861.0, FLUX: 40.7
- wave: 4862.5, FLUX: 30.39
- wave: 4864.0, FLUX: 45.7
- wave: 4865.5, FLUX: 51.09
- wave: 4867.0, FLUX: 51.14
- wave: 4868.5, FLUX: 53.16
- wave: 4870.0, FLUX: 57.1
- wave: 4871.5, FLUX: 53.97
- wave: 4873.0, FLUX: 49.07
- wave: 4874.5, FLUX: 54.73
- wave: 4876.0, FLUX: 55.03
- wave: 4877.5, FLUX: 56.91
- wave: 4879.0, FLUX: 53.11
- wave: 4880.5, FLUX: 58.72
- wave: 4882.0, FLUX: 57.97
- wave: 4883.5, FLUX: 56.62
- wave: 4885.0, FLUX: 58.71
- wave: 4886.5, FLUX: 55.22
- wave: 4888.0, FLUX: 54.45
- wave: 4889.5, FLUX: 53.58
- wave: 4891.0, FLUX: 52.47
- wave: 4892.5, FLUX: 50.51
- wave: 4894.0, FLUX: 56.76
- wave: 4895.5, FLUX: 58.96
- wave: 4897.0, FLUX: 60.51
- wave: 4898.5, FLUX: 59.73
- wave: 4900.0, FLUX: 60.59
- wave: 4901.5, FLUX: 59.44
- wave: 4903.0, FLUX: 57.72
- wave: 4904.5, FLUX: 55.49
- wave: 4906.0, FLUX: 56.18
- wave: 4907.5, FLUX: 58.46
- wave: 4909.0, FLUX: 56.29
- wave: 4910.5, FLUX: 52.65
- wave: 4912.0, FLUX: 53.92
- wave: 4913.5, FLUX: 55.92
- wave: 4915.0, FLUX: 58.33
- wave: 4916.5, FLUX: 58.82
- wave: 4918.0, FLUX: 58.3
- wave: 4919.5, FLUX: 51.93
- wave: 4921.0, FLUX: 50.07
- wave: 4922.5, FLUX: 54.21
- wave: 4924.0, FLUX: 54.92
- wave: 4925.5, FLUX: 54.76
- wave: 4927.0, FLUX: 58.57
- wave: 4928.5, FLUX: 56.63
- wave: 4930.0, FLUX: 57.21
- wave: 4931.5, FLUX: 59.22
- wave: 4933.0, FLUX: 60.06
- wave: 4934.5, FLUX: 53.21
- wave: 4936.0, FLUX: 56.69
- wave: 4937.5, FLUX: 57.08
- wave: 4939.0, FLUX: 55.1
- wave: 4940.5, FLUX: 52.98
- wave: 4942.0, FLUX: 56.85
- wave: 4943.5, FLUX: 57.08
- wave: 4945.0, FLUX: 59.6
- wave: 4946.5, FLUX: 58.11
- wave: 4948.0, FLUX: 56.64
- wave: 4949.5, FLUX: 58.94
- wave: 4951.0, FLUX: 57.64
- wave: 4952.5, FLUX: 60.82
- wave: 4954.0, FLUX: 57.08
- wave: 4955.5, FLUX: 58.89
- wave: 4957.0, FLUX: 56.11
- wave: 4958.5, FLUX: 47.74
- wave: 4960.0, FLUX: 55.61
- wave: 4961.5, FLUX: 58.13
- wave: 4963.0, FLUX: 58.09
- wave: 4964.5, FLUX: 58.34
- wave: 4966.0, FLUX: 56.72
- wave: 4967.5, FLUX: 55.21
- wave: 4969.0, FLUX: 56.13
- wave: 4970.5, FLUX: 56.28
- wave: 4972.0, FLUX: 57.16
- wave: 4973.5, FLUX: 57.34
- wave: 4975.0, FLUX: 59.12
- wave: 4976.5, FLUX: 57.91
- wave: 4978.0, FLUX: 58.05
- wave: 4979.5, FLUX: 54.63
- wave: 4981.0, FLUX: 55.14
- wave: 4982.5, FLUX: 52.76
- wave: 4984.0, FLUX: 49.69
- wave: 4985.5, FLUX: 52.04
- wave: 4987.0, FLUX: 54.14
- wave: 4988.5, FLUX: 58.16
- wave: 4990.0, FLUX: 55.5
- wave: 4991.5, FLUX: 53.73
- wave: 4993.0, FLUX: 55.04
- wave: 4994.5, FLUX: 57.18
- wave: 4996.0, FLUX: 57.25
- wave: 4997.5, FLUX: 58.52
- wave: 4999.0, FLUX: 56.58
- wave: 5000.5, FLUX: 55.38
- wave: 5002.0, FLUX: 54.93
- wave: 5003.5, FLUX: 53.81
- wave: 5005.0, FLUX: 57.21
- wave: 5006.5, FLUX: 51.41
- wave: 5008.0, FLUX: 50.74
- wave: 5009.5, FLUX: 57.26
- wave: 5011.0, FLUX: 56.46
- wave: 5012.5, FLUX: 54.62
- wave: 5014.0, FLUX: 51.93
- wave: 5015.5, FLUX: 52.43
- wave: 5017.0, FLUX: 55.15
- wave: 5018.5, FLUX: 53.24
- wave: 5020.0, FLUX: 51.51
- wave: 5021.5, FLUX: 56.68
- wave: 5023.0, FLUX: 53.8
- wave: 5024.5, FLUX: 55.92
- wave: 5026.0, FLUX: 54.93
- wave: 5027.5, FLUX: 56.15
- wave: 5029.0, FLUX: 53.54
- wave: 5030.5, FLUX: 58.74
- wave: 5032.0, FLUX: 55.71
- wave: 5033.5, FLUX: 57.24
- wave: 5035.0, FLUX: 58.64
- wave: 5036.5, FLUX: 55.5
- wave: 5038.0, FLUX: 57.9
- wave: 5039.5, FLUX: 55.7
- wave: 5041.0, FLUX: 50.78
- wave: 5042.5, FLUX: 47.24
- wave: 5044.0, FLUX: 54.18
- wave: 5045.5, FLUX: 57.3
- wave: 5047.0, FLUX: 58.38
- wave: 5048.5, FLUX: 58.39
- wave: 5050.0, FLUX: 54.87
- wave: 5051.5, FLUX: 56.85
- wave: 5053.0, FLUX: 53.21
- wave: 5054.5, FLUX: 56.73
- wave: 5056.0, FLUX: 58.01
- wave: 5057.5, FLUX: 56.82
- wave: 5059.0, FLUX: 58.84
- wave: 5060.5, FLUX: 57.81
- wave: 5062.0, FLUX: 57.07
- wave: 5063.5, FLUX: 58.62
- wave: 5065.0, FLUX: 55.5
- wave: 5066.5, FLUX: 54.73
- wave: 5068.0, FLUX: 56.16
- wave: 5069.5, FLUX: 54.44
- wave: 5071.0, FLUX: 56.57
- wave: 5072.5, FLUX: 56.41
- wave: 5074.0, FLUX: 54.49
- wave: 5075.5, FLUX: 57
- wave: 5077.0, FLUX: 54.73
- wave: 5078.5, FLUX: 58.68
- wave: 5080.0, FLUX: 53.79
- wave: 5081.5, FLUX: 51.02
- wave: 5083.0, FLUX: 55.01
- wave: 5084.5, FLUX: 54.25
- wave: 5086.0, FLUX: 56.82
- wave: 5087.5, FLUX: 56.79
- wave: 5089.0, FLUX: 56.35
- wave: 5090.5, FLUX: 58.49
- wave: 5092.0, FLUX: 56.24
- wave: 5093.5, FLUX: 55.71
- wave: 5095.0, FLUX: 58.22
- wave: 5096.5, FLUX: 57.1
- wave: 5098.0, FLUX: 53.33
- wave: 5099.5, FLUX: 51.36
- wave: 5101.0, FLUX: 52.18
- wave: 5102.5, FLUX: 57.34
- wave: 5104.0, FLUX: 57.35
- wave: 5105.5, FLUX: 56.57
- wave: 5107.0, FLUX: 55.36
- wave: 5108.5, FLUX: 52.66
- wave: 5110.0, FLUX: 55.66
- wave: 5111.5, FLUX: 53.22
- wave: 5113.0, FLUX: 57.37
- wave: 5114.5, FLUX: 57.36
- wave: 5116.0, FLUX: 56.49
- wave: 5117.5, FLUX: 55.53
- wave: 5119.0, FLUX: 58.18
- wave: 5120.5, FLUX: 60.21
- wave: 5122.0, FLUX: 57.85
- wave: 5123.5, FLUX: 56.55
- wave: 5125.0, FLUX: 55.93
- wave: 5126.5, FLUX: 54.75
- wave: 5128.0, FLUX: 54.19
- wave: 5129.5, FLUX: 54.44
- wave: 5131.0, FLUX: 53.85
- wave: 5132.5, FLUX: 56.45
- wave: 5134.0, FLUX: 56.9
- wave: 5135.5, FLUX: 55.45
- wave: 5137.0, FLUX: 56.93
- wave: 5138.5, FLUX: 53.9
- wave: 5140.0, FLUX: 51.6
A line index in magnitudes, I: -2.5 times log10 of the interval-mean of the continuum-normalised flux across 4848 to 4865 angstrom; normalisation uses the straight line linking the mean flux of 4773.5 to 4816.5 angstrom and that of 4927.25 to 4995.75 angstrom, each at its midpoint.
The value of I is 0.13 mag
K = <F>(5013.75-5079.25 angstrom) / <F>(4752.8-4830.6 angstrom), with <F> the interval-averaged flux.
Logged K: 0.96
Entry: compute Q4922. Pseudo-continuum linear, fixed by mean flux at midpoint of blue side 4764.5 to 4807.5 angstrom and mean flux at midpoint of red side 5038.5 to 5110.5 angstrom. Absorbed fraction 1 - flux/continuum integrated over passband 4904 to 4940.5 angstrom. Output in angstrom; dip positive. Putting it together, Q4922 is 0.59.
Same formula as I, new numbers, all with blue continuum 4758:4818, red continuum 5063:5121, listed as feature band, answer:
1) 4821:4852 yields -0.010 mag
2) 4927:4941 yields 0.006 mag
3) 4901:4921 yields 0.019 mag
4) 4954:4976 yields 0.004 mag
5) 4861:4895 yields 0.091 mag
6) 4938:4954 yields -0.009 mag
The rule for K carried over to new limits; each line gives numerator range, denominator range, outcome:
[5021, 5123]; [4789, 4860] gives 0.96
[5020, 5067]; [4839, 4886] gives 1.04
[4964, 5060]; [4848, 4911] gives 1.02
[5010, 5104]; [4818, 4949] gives 0.99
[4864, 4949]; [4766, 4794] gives 0.97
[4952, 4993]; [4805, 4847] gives 0.96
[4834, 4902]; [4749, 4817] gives 0.95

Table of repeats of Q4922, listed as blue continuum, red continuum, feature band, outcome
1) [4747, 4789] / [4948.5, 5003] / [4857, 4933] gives 2.9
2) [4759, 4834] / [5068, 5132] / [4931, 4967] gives 0.0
